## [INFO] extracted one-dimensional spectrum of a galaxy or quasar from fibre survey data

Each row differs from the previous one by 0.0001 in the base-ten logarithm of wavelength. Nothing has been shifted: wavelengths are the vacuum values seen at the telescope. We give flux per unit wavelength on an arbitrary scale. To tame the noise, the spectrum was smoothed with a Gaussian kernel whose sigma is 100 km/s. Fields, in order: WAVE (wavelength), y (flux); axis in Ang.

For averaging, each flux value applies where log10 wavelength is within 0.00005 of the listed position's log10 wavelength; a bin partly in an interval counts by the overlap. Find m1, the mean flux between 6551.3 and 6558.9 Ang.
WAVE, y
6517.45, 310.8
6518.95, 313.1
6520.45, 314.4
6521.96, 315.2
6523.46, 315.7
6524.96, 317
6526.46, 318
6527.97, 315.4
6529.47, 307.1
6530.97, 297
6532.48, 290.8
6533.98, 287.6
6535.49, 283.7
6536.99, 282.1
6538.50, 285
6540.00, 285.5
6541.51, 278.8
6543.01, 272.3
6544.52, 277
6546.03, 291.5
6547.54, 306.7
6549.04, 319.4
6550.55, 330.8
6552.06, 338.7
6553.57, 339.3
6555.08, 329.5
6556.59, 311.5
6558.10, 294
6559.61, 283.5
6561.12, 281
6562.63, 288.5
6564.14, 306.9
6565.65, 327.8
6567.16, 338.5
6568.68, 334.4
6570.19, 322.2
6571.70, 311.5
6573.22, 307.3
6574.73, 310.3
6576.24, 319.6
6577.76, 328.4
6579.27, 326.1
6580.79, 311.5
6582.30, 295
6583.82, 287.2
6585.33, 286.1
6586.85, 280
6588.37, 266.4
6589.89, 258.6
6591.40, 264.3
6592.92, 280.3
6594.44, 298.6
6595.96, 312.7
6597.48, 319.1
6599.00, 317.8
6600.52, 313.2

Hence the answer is 322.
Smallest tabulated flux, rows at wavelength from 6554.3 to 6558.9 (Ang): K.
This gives 294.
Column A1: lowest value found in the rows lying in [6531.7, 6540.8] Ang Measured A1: 282.1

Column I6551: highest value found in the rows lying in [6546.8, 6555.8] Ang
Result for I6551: 339.3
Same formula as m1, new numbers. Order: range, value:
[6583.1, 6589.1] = 280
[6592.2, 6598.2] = 303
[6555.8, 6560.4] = 296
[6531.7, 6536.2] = 287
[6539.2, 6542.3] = 283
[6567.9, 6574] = 319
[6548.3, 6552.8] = 329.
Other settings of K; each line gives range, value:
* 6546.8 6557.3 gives 306.7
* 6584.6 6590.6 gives 258.6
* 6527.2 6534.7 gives 287.6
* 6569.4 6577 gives 307.3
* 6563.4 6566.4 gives 306.9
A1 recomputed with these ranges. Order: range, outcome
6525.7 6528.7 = 315.4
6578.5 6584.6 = 287.2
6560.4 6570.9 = 281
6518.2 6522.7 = 313.1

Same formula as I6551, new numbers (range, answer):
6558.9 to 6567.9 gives 338.5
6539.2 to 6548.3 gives 306.7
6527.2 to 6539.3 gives 315.4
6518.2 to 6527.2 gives 318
